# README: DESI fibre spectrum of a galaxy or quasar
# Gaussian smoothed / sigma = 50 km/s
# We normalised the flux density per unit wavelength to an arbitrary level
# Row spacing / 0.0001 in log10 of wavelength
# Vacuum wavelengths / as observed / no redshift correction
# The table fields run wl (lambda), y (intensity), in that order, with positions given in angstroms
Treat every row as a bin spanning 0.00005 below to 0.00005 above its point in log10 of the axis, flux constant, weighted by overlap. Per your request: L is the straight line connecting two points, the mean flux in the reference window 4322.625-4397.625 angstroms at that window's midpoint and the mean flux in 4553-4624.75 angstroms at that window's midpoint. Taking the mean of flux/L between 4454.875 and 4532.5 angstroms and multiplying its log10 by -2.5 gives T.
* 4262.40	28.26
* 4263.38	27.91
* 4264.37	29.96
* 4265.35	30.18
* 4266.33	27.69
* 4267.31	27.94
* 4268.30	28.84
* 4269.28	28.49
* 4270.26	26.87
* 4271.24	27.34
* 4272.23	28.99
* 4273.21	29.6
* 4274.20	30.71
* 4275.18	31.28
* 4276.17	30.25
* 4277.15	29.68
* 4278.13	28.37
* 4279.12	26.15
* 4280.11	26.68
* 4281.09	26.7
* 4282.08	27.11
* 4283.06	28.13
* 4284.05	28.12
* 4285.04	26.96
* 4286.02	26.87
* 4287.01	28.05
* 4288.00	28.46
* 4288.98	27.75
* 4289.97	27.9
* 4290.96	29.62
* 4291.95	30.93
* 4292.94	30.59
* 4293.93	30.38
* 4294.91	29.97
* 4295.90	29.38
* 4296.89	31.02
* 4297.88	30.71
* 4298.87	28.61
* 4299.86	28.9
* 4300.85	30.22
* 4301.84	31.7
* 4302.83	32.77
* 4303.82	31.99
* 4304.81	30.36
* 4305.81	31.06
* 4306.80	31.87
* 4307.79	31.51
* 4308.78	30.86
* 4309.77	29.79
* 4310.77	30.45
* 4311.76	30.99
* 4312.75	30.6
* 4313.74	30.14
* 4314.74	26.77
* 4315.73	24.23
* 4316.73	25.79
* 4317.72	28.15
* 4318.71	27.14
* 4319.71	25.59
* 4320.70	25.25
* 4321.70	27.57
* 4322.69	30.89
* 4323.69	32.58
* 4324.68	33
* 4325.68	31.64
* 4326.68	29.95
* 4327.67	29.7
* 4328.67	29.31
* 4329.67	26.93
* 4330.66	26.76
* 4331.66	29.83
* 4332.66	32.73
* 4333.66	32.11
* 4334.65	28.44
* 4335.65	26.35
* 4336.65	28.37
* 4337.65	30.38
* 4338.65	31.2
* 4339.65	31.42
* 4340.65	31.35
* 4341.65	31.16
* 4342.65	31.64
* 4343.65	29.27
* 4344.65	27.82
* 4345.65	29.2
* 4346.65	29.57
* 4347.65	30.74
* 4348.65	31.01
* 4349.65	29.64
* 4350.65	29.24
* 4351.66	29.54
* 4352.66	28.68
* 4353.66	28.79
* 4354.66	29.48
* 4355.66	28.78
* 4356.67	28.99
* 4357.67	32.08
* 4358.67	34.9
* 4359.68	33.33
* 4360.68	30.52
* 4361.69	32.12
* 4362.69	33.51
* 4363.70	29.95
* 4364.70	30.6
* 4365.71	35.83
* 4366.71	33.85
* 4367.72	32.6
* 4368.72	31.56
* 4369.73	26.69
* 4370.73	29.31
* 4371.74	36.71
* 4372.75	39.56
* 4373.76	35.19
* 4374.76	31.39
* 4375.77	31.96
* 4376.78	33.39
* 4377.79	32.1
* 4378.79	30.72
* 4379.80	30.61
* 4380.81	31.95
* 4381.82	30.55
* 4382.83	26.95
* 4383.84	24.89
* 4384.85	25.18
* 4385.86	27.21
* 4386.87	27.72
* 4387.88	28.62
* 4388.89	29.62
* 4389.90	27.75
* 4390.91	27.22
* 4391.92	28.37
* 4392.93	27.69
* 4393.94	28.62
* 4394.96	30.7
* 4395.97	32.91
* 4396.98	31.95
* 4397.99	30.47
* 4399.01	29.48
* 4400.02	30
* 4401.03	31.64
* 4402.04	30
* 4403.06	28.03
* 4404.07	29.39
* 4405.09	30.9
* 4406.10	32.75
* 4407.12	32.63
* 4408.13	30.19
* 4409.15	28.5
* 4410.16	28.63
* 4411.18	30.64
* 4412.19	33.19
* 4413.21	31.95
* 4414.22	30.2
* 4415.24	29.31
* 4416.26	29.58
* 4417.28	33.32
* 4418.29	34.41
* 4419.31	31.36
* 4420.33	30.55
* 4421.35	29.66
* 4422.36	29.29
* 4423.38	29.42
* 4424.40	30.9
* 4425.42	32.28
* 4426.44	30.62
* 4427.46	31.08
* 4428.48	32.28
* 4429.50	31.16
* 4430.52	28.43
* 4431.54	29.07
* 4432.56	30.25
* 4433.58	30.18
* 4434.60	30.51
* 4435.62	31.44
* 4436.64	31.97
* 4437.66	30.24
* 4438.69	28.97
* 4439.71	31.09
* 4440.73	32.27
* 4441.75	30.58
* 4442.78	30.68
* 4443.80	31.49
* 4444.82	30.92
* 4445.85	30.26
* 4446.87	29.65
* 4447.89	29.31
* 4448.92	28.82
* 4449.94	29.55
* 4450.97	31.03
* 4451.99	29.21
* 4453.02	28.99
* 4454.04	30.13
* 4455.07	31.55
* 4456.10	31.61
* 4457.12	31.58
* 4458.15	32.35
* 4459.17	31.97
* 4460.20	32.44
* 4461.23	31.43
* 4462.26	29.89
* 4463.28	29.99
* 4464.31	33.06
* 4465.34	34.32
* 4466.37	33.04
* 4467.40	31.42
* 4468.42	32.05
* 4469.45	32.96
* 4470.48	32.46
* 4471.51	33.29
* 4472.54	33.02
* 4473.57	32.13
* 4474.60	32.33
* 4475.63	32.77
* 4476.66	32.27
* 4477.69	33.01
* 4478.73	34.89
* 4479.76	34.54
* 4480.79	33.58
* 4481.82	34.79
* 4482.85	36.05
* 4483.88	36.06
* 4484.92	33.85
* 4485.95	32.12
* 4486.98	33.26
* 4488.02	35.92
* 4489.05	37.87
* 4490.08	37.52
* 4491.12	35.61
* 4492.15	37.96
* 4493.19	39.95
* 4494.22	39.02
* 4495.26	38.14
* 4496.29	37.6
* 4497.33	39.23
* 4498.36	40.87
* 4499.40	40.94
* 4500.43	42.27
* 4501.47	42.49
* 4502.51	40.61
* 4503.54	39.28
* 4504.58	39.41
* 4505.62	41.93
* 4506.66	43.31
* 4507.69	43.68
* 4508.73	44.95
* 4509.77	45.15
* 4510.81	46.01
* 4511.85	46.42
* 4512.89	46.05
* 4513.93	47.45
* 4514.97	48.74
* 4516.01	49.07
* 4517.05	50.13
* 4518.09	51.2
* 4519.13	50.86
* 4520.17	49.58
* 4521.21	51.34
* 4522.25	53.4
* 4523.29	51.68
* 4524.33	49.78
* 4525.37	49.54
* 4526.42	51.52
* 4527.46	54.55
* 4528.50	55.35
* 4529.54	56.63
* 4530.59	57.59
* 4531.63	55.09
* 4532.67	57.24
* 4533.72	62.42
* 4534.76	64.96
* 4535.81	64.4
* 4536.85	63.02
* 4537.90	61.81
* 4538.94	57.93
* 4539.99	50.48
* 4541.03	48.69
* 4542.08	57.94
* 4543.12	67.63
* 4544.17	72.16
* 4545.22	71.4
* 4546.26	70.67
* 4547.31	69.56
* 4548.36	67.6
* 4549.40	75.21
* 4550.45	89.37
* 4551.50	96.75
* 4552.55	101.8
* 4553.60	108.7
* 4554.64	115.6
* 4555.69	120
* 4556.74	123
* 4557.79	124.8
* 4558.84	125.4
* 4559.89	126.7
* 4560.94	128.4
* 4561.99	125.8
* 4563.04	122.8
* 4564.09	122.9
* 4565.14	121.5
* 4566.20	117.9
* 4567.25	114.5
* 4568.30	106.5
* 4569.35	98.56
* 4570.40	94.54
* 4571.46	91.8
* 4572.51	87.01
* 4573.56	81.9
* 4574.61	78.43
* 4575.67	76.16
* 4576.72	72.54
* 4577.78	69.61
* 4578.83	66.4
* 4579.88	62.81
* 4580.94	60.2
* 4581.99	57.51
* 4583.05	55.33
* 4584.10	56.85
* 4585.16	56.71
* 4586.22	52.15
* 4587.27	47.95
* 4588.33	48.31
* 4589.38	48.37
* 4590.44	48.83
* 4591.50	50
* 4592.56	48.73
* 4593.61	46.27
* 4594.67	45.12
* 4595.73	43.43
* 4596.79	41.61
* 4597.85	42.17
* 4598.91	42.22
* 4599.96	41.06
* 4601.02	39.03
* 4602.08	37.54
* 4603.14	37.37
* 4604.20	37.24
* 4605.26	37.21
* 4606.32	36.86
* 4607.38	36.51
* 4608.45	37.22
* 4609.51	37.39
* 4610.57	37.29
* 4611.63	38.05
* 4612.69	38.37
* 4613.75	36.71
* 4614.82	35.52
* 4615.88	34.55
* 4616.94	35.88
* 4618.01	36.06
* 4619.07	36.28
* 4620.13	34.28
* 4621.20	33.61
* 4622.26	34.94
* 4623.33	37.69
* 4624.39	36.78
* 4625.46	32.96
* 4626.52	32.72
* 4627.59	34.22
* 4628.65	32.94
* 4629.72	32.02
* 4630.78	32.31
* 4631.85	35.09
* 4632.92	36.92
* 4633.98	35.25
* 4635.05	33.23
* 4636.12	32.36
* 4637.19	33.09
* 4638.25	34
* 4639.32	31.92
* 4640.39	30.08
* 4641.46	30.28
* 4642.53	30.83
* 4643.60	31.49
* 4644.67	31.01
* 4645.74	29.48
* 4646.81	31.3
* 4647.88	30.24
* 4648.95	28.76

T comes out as 0.27 mag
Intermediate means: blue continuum 30.4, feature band 40.2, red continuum 65.6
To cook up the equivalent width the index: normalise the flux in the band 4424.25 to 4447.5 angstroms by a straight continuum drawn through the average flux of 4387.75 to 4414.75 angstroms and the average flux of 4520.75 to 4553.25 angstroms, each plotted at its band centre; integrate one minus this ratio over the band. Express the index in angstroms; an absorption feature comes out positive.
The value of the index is 4.7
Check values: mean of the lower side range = 30.1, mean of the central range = 30.7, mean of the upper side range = 63.4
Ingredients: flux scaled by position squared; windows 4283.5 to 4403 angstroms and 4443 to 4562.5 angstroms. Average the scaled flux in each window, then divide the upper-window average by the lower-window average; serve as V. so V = 1.82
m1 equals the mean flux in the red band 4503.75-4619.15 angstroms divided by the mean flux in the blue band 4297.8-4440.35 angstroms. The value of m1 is 2.10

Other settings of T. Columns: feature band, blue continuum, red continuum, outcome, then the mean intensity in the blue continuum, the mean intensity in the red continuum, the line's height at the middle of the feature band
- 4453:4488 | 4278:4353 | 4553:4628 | 0.44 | 29.4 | 64.2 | 49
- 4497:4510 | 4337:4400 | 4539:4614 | 0.33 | 30.5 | 71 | 56.8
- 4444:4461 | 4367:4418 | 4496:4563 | 0.43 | 30.4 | 65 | 45.6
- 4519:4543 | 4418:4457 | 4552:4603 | 0.13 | 30.5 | 78.7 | 62.7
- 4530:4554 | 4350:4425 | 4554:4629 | -0.24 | 30.6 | 63.2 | 55.3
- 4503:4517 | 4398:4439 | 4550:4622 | 0.14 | 30.6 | 67.9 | 51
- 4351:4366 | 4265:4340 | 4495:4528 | 0.09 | 29.2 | 45.9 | 33.7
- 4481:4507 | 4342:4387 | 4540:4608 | 0.45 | 30.8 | 74.2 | 57.6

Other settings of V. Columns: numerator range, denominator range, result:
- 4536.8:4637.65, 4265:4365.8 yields 2.36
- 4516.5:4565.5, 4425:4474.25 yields 2.58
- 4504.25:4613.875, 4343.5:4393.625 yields 2.32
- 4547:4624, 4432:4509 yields 2.07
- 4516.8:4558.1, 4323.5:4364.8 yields 2.48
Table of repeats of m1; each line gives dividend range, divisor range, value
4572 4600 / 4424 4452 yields 1.86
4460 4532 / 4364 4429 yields 1.33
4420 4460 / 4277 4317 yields 1.05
